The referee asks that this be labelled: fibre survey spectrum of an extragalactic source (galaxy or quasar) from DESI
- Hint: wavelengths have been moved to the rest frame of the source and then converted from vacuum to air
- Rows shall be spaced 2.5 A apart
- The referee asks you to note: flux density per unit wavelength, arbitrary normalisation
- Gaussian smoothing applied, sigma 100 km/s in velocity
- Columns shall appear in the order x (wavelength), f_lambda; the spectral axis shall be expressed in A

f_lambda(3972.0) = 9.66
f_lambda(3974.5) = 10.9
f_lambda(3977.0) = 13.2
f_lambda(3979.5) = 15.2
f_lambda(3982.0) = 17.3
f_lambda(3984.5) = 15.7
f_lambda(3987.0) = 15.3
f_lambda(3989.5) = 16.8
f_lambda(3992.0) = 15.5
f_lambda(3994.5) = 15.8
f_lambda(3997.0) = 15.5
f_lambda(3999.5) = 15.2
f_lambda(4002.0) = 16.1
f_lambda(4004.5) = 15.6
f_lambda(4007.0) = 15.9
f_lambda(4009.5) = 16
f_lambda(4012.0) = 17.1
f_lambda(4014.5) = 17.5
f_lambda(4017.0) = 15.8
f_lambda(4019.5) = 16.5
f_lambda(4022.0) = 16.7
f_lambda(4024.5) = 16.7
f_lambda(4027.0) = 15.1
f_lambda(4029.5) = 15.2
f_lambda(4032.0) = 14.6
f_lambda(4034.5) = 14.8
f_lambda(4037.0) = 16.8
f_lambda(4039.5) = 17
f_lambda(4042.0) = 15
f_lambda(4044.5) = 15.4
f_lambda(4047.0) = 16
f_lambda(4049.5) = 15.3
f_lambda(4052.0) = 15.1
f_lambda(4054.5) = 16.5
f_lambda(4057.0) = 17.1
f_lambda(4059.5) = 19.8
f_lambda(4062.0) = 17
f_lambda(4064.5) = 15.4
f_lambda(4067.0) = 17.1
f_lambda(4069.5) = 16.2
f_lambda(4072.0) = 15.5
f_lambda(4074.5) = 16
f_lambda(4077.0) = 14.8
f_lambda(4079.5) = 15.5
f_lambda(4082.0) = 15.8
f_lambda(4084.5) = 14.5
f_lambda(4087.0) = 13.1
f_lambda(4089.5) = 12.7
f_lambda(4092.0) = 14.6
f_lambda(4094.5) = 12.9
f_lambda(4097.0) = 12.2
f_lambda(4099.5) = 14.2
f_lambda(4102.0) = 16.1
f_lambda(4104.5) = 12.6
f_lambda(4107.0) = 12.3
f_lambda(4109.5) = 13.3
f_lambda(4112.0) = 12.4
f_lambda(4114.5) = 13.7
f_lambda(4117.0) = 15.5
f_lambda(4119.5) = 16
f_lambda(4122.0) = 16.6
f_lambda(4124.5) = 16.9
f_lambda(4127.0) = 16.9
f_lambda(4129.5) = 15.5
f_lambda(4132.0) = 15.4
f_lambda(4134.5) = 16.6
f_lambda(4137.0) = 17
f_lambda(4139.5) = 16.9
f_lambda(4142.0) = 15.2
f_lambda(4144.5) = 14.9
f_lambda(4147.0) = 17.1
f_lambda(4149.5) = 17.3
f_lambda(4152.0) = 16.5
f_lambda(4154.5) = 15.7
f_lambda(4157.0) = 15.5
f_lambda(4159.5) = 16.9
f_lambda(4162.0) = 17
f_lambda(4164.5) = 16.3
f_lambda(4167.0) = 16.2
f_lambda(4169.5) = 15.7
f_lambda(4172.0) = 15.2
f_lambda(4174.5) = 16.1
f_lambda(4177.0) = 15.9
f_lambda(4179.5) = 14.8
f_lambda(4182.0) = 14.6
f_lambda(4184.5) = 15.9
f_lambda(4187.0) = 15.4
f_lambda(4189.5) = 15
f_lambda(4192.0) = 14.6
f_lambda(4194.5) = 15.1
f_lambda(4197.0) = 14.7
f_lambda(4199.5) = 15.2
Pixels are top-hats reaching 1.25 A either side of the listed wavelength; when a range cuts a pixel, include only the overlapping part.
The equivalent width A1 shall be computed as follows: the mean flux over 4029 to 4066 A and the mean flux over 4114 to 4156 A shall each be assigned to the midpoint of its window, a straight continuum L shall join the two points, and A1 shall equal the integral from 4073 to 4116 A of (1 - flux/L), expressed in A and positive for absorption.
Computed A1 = 5.8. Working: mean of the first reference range 16.1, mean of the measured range 13.9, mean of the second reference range 16.1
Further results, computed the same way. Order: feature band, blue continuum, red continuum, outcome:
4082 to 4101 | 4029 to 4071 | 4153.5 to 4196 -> 2.77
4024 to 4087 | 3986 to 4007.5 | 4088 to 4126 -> -4.12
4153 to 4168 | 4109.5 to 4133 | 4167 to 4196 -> -0.92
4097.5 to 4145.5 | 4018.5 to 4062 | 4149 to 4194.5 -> 2.37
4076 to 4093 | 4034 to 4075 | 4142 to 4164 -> 1.94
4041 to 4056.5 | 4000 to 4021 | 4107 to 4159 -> 0.44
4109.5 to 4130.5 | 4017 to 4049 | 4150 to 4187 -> 0.73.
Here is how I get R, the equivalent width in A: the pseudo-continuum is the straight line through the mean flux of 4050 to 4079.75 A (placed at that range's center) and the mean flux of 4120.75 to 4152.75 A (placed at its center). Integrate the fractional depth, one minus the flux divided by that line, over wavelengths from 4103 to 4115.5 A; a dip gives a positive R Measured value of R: 2.6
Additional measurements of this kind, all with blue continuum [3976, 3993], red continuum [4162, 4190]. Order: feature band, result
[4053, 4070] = -1.53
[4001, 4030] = -1.11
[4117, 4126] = -0.43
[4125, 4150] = -1.02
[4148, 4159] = -0.48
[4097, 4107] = 1.18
